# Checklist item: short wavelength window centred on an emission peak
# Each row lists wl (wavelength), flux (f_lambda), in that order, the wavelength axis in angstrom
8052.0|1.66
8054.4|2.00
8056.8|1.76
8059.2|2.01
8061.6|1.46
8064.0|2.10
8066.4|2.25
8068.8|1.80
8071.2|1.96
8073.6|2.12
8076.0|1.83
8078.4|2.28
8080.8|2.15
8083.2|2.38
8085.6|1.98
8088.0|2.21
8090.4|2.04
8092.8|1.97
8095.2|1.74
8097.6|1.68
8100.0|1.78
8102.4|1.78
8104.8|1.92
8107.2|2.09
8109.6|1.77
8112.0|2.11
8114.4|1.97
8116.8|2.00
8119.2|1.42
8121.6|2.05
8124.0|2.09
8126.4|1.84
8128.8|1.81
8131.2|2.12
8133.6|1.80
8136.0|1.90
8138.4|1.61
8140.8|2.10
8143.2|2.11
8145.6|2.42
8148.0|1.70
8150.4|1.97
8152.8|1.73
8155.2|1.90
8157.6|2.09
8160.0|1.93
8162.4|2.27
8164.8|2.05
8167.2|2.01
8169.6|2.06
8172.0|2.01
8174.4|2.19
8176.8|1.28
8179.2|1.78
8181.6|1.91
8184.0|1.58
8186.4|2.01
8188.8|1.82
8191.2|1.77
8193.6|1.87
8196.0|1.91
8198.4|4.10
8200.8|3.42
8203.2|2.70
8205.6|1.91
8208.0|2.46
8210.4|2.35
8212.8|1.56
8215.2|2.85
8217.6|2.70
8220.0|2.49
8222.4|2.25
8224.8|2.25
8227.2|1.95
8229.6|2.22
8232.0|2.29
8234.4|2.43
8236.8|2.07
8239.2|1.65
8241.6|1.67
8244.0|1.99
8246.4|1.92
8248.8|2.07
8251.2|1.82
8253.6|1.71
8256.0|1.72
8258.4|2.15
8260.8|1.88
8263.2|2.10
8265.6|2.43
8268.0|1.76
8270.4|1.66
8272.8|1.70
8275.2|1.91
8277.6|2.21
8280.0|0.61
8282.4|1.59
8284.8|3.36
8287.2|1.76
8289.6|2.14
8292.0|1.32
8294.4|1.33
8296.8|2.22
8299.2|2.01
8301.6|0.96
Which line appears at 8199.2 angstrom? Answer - [S II]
